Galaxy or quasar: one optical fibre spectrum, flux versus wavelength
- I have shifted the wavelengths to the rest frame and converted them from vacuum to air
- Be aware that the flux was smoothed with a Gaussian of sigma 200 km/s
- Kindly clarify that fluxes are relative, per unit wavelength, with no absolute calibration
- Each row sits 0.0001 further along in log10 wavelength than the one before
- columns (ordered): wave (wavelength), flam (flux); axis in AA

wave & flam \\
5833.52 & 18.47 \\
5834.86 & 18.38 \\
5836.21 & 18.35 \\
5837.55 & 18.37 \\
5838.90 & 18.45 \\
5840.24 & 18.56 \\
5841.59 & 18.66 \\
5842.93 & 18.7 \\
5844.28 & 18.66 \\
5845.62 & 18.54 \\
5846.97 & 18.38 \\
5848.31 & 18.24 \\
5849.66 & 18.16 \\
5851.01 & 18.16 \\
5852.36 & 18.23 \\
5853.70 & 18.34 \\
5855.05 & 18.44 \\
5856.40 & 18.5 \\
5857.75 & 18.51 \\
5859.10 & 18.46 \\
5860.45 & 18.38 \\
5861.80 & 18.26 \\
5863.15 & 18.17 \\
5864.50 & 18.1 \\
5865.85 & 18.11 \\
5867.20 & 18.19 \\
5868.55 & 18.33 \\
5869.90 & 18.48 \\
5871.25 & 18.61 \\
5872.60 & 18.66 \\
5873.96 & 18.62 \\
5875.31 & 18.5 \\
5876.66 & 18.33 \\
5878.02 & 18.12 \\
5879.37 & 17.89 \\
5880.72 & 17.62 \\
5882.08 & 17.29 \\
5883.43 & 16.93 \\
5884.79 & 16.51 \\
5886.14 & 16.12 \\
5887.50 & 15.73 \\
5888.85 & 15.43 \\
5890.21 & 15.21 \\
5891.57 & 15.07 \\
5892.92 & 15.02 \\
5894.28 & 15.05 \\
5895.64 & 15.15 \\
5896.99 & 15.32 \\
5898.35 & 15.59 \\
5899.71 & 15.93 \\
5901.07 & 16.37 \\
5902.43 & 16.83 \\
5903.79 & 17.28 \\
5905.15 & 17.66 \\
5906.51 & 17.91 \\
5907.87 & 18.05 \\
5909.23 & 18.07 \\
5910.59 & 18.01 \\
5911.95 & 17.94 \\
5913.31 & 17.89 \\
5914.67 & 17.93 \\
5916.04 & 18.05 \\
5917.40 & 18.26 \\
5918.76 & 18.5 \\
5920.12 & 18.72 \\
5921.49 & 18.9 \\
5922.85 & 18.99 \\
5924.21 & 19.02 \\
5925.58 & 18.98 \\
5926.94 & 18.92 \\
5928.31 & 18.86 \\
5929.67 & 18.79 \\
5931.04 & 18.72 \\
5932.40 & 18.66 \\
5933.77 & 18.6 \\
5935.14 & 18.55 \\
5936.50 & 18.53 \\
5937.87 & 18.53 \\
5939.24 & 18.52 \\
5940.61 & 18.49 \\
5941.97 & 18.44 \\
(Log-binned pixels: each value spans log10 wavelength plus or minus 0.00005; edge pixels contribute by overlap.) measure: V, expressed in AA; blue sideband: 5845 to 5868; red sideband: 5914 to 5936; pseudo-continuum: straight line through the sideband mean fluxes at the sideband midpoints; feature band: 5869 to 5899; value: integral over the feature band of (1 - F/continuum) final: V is 2.7 AA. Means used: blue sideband 18.3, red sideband 18.7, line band 16.8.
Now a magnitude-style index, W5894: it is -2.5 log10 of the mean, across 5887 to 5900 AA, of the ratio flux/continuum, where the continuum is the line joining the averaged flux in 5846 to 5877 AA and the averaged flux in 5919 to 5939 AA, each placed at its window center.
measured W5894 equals 0.21 mag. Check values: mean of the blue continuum 18.4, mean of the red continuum 18.8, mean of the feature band 15.3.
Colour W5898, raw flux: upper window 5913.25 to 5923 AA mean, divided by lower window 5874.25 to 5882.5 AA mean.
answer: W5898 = 1.0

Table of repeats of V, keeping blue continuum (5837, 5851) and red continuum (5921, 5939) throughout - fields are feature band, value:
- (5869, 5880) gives 0.10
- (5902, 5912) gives 0.51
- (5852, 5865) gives 0.11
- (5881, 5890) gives 1.10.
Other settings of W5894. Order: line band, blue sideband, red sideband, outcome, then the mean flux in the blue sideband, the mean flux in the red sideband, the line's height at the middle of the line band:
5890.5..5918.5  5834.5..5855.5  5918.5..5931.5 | 0.114 mag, 18.4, 18.9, 18.7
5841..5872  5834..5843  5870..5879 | 0.005 mag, 18.5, 18.5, 18.5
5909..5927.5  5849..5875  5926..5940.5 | 0.009 mag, 18.4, 18.7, 18.6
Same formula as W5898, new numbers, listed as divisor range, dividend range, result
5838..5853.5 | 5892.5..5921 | 0.93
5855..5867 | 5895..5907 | 0.90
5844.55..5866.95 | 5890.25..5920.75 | 0.93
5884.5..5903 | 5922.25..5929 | 1.21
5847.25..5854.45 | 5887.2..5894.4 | 0.84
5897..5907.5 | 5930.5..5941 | 1.11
